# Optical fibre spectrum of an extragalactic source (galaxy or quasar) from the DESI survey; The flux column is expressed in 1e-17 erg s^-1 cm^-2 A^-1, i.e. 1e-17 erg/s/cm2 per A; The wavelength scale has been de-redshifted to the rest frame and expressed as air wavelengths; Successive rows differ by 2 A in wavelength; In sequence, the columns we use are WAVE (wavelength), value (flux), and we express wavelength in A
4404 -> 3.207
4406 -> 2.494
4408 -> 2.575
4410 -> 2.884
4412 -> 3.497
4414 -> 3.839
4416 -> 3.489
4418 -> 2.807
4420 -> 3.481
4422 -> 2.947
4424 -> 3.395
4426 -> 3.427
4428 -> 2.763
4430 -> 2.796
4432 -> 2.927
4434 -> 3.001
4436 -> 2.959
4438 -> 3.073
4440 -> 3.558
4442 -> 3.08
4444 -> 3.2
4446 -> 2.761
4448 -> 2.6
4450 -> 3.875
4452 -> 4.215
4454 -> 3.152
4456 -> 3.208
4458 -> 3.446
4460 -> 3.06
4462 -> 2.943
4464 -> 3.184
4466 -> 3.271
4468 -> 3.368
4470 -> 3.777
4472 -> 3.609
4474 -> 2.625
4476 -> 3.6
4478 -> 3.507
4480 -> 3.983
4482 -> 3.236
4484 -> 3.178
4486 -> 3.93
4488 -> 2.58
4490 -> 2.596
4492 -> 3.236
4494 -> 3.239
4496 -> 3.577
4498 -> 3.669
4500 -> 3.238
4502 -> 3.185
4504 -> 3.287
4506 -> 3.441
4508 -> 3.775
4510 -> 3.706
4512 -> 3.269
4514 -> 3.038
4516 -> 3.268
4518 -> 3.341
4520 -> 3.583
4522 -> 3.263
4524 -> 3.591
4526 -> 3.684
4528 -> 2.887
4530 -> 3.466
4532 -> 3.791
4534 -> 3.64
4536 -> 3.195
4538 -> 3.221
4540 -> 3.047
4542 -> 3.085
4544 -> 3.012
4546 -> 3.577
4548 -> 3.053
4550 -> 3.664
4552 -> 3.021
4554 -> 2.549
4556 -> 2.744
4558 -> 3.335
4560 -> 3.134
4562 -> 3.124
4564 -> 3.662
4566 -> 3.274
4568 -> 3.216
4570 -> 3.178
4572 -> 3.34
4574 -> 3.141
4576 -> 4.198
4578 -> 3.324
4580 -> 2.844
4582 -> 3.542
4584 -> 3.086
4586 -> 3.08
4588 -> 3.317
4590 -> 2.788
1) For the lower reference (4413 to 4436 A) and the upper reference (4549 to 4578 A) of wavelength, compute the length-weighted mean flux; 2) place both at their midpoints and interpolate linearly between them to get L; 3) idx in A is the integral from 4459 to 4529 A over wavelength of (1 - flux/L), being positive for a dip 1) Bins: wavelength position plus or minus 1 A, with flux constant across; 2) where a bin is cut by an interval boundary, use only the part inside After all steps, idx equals -2.7 A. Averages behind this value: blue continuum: 3.16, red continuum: 3.26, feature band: 3.33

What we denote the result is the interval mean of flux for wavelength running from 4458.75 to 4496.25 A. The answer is 3.28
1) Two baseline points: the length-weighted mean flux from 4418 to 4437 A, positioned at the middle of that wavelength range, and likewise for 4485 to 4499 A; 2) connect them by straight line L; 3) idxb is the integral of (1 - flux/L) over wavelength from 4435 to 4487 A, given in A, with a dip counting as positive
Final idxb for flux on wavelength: -2.6 A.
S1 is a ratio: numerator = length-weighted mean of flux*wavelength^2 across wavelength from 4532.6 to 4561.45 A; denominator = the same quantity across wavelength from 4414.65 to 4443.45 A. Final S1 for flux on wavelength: 1.07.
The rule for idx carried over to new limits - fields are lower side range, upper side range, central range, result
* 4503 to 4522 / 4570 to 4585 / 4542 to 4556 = 1.1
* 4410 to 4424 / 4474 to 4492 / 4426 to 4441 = 1.2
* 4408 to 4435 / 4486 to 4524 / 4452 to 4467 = -0.1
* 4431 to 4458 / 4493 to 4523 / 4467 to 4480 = -0.7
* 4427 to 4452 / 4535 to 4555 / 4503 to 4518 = -1.3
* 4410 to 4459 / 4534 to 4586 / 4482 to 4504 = -0.1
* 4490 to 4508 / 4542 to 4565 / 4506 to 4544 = -1.3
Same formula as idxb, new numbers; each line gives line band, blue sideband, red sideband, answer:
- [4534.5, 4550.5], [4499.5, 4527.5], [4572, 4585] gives 0.70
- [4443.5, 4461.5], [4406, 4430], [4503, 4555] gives -0.40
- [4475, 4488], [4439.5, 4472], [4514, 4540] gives -0.65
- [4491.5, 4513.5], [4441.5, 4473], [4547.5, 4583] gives -0.93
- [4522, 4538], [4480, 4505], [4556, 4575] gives -0.88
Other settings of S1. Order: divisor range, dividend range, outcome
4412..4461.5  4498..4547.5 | 1.09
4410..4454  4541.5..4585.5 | 1.07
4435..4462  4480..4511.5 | 1.06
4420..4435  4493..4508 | 1.15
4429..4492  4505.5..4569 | 1.06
